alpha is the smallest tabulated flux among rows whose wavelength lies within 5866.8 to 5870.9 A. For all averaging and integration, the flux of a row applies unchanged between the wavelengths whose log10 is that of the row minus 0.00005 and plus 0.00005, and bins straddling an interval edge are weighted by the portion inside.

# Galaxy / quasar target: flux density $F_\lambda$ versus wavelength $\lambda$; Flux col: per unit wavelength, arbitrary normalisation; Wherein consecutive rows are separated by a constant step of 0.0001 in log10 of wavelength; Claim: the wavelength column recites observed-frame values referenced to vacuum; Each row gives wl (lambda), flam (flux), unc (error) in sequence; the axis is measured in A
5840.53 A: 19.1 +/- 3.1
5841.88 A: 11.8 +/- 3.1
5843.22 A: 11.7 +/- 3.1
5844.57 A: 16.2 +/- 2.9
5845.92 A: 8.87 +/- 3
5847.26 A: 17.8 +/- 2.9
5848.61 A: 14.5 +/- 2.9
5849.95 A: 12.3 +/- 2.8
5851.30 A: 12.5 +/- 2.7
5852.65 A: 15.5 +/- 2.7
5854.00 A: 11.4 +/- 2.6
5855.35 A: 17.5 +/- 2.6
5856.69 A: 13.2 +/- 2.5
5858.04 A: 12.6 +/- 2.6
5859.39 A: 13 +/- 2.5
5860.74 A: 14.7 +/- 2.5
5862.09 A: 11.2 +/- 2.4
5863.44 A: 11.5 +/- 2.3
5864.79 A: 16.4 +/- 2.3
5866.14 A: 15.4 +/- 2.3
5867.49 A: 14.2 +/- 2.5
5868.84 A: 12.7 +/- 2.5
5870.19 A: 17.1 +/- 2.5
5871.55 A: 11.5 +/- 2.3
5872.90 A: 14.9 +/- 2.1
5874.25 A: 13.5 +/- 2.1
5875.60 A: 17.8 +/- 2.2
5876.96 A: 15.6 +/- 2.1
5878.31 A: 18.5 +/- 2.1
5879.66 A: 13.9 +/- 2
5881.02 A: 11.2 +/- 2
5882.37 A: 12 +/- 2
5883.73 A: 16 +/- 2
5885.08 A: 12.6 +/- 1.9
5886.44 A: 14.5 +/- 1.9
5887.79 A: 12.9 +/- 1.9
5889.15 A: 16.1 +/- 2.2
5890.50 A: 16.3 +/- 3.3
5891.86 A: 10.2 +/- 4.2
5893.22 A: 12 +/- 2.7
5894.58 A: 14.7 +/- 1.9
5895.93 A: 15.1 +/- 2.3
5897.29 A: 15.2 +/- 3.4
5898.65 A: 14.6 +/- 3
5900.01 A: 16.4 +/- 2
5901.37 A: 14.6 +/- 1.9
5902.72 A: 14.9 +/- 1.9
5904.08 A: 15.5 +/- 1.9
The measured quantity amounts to 12.7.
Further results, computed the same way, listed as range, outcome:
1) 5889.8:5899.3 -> 10.2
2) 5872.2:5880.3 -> 13.5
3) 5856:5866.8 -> 11.2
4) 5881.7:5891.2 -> 12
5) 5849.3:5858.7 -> 11.4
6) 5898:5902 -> 14.6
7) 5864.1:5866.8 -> 15.4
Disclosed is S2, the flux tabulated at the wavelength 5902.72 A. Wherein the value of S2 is 14.9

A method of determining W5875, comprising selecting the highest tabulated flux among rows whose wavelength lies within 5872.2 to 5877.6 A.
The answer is 17.8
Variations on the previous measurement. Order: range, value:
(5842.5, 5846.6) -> 16.2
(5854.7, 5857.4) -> 17.5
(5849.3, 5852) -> 12.5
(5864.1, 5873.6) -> 17.1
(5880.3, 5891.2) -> 16.3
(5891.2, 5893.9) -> 12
